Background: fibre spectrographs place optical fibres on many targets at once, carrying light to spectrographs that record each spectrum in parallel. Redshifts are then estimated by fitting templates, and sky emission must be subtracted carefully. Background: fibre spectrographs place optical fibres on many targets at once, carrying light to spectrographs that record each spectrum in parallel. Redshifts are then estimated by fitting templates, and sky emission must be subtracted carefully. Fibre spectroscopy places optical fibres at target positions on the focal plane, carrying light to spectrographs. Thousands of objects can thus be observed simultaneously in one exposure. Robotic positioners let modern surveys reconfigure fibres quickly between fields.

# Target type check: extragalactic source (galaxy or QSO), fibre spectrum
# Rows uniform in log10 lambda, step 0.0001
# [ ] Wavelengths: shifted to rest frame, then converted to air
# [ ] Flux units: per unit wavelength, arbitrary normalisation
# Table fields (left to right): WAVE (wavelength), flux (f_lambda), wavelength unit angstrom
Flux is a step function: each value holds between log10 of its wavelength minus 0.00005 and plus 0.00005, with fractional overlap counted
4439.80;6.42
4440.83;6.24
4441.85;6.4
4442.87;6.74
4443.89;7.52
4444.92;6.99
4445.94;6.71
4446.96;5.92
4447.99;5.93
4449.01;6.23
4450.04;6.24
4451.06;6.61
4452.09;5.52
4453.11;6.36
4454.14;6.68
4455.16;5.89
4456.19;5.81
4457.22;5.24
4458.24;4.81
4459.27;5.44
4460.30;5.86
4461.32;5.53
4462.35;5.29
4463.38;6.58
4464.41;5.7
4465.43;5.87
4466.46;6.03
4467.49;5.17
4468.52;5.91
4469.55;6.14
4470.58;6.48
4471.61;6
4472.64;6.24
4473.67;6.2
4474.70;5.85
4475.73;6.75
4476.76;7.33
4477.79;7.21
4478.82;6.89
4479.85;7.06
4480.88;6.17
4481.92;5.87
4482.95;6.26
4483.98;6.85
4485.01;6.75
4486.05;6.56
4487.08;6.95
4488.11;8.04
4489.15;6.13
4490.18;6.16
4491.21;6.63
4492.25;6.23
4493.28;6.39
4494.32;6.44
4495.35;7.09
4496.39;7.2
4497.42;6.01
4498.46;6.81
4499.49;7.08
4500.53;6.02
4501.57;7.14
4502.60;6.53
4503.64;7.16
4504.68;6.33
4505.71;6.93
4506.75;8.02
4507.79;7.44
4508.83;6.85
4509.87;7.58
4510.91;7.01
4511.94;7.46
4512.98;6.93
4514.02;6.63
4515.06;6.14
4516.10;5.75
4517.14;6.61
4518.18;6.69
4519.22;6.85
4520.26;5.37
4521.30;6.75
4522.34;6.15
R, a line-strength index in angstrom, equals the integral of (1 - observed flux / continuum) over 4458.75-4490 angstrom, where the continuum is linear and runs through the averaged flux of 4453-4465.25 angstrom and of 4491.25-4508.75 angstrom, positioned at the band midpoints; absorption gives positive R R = -0.8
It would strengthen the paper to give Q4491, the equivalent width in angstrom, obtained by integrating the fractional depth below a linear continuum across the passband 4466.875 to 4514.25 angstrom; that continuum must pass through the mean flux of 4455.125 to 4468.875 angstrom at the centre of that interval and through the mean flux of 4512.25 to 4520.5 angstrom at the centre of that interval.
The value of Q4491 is -4.8 angstrom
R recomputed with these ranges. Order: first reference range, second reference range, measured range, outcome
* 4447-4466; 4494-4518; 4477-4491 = -0.64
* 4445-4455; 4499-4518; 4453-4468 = 1.50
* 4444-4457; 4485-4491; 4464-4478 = 0.74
